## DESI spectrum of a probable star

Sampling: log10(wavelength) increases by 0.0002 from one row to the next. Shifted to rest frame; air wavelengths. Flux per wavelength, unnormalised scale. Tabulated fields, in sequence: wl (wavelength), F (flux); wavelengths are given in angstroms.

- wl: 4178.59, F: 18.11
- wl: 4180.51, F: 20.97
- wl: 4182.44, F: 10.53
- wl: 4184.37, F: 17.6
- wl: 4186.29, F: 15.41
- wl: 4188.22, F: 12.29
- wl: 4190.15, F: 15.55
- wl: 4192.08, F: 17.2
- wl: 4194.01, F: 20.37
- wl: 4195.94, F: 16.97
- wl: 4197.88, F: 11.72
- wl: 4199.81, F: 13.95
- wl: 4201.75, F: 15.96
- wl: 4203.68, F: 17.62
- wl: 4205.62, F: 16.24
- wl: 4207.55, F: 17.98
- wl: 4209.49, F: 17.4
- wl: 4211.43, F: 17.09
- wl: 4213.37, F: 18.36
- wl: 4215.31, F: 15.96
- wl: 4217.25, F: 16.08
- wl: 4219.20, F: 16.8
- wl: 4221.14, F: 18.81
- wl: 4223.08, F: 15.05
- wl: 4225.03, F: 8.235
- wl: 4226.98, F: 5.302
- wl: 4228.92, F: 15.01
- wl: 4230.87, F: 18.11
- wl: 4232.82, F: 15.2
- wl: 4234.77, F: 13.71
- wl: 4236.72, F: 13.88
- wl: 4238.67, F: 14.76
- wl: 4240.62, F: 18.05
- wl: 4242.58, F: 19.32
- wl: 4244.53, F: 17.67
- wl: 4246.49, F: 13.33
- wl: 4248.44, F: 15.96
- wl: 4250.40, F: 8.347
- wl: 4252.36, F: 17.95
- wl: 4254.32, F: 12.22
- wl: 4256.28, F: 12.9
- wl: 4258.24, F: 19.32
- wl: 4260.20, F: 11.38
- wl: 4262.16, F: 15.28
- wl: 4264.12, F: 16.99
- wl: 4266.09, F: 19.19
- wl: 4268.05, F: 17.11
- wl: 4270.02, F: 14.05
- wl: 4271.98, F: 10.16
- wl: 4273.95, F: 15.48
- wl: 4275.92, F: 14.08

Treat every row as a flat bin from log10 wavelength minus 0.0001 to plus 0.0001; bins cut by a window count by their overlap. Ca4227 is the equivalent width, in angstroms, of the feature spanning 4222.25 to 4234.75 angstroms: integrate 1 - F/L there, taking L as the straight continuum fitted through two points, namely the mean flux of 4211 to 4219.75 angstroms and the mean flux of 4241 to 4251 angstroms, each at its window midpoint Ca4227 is 2.6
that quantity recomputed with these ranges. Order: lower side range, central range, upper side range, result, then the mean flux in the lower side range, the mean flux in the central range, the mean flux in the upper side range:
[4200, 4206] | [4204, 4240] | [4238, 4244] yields 3.38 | 16.3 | 15.3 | 17.5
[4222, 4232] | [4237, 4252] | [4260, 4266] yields -1.52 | 12.5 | 15.4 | 15.7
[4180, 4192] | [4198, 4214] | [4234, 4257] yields -1.44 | 15.3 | 16.5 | 14.9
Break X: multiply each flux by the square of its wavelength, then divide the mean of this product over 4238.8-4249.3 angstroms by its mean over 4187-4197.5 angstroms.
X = 1.06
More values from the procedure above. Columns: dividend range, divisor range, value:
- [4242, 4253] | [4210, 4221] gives 0.91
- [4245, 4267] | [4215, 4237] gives 1.05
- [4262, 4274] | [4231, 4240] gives 1.06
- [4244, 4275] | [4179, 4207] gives 0.96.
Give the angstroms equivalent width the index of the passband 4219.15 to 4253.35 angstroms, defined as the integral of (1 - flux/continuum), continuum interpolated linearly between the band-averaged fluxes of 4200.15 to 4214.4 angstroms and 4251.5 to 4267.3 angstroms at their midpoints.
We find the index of 3.34 angstroms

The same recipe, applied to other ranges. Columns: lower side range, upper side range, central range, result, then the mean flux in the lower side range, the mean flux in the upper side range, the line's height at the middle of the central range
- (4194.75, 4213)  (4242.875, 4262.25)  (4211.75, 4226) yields 0.1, 16.2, 14.6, 15.7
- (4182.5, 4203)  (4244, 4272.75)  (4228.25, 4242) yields -0.6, 15.5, 14.8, 15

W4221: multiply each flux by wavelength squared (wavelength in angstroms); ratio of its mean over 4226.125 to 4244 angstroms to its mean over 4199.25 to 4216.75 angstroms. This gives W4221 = 0.90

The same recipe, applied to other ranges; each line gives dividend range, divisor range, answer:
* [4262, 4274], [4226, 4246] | 1.04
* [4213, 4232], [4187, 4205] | 0.94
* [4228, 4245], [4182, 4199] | 1.07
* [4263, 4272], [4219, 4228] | 1.31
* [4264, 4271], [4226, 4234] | 1.28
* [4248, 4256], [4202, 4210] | 0.80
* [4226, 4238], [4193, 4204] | 0.86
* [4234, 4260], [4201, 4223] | 0.90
